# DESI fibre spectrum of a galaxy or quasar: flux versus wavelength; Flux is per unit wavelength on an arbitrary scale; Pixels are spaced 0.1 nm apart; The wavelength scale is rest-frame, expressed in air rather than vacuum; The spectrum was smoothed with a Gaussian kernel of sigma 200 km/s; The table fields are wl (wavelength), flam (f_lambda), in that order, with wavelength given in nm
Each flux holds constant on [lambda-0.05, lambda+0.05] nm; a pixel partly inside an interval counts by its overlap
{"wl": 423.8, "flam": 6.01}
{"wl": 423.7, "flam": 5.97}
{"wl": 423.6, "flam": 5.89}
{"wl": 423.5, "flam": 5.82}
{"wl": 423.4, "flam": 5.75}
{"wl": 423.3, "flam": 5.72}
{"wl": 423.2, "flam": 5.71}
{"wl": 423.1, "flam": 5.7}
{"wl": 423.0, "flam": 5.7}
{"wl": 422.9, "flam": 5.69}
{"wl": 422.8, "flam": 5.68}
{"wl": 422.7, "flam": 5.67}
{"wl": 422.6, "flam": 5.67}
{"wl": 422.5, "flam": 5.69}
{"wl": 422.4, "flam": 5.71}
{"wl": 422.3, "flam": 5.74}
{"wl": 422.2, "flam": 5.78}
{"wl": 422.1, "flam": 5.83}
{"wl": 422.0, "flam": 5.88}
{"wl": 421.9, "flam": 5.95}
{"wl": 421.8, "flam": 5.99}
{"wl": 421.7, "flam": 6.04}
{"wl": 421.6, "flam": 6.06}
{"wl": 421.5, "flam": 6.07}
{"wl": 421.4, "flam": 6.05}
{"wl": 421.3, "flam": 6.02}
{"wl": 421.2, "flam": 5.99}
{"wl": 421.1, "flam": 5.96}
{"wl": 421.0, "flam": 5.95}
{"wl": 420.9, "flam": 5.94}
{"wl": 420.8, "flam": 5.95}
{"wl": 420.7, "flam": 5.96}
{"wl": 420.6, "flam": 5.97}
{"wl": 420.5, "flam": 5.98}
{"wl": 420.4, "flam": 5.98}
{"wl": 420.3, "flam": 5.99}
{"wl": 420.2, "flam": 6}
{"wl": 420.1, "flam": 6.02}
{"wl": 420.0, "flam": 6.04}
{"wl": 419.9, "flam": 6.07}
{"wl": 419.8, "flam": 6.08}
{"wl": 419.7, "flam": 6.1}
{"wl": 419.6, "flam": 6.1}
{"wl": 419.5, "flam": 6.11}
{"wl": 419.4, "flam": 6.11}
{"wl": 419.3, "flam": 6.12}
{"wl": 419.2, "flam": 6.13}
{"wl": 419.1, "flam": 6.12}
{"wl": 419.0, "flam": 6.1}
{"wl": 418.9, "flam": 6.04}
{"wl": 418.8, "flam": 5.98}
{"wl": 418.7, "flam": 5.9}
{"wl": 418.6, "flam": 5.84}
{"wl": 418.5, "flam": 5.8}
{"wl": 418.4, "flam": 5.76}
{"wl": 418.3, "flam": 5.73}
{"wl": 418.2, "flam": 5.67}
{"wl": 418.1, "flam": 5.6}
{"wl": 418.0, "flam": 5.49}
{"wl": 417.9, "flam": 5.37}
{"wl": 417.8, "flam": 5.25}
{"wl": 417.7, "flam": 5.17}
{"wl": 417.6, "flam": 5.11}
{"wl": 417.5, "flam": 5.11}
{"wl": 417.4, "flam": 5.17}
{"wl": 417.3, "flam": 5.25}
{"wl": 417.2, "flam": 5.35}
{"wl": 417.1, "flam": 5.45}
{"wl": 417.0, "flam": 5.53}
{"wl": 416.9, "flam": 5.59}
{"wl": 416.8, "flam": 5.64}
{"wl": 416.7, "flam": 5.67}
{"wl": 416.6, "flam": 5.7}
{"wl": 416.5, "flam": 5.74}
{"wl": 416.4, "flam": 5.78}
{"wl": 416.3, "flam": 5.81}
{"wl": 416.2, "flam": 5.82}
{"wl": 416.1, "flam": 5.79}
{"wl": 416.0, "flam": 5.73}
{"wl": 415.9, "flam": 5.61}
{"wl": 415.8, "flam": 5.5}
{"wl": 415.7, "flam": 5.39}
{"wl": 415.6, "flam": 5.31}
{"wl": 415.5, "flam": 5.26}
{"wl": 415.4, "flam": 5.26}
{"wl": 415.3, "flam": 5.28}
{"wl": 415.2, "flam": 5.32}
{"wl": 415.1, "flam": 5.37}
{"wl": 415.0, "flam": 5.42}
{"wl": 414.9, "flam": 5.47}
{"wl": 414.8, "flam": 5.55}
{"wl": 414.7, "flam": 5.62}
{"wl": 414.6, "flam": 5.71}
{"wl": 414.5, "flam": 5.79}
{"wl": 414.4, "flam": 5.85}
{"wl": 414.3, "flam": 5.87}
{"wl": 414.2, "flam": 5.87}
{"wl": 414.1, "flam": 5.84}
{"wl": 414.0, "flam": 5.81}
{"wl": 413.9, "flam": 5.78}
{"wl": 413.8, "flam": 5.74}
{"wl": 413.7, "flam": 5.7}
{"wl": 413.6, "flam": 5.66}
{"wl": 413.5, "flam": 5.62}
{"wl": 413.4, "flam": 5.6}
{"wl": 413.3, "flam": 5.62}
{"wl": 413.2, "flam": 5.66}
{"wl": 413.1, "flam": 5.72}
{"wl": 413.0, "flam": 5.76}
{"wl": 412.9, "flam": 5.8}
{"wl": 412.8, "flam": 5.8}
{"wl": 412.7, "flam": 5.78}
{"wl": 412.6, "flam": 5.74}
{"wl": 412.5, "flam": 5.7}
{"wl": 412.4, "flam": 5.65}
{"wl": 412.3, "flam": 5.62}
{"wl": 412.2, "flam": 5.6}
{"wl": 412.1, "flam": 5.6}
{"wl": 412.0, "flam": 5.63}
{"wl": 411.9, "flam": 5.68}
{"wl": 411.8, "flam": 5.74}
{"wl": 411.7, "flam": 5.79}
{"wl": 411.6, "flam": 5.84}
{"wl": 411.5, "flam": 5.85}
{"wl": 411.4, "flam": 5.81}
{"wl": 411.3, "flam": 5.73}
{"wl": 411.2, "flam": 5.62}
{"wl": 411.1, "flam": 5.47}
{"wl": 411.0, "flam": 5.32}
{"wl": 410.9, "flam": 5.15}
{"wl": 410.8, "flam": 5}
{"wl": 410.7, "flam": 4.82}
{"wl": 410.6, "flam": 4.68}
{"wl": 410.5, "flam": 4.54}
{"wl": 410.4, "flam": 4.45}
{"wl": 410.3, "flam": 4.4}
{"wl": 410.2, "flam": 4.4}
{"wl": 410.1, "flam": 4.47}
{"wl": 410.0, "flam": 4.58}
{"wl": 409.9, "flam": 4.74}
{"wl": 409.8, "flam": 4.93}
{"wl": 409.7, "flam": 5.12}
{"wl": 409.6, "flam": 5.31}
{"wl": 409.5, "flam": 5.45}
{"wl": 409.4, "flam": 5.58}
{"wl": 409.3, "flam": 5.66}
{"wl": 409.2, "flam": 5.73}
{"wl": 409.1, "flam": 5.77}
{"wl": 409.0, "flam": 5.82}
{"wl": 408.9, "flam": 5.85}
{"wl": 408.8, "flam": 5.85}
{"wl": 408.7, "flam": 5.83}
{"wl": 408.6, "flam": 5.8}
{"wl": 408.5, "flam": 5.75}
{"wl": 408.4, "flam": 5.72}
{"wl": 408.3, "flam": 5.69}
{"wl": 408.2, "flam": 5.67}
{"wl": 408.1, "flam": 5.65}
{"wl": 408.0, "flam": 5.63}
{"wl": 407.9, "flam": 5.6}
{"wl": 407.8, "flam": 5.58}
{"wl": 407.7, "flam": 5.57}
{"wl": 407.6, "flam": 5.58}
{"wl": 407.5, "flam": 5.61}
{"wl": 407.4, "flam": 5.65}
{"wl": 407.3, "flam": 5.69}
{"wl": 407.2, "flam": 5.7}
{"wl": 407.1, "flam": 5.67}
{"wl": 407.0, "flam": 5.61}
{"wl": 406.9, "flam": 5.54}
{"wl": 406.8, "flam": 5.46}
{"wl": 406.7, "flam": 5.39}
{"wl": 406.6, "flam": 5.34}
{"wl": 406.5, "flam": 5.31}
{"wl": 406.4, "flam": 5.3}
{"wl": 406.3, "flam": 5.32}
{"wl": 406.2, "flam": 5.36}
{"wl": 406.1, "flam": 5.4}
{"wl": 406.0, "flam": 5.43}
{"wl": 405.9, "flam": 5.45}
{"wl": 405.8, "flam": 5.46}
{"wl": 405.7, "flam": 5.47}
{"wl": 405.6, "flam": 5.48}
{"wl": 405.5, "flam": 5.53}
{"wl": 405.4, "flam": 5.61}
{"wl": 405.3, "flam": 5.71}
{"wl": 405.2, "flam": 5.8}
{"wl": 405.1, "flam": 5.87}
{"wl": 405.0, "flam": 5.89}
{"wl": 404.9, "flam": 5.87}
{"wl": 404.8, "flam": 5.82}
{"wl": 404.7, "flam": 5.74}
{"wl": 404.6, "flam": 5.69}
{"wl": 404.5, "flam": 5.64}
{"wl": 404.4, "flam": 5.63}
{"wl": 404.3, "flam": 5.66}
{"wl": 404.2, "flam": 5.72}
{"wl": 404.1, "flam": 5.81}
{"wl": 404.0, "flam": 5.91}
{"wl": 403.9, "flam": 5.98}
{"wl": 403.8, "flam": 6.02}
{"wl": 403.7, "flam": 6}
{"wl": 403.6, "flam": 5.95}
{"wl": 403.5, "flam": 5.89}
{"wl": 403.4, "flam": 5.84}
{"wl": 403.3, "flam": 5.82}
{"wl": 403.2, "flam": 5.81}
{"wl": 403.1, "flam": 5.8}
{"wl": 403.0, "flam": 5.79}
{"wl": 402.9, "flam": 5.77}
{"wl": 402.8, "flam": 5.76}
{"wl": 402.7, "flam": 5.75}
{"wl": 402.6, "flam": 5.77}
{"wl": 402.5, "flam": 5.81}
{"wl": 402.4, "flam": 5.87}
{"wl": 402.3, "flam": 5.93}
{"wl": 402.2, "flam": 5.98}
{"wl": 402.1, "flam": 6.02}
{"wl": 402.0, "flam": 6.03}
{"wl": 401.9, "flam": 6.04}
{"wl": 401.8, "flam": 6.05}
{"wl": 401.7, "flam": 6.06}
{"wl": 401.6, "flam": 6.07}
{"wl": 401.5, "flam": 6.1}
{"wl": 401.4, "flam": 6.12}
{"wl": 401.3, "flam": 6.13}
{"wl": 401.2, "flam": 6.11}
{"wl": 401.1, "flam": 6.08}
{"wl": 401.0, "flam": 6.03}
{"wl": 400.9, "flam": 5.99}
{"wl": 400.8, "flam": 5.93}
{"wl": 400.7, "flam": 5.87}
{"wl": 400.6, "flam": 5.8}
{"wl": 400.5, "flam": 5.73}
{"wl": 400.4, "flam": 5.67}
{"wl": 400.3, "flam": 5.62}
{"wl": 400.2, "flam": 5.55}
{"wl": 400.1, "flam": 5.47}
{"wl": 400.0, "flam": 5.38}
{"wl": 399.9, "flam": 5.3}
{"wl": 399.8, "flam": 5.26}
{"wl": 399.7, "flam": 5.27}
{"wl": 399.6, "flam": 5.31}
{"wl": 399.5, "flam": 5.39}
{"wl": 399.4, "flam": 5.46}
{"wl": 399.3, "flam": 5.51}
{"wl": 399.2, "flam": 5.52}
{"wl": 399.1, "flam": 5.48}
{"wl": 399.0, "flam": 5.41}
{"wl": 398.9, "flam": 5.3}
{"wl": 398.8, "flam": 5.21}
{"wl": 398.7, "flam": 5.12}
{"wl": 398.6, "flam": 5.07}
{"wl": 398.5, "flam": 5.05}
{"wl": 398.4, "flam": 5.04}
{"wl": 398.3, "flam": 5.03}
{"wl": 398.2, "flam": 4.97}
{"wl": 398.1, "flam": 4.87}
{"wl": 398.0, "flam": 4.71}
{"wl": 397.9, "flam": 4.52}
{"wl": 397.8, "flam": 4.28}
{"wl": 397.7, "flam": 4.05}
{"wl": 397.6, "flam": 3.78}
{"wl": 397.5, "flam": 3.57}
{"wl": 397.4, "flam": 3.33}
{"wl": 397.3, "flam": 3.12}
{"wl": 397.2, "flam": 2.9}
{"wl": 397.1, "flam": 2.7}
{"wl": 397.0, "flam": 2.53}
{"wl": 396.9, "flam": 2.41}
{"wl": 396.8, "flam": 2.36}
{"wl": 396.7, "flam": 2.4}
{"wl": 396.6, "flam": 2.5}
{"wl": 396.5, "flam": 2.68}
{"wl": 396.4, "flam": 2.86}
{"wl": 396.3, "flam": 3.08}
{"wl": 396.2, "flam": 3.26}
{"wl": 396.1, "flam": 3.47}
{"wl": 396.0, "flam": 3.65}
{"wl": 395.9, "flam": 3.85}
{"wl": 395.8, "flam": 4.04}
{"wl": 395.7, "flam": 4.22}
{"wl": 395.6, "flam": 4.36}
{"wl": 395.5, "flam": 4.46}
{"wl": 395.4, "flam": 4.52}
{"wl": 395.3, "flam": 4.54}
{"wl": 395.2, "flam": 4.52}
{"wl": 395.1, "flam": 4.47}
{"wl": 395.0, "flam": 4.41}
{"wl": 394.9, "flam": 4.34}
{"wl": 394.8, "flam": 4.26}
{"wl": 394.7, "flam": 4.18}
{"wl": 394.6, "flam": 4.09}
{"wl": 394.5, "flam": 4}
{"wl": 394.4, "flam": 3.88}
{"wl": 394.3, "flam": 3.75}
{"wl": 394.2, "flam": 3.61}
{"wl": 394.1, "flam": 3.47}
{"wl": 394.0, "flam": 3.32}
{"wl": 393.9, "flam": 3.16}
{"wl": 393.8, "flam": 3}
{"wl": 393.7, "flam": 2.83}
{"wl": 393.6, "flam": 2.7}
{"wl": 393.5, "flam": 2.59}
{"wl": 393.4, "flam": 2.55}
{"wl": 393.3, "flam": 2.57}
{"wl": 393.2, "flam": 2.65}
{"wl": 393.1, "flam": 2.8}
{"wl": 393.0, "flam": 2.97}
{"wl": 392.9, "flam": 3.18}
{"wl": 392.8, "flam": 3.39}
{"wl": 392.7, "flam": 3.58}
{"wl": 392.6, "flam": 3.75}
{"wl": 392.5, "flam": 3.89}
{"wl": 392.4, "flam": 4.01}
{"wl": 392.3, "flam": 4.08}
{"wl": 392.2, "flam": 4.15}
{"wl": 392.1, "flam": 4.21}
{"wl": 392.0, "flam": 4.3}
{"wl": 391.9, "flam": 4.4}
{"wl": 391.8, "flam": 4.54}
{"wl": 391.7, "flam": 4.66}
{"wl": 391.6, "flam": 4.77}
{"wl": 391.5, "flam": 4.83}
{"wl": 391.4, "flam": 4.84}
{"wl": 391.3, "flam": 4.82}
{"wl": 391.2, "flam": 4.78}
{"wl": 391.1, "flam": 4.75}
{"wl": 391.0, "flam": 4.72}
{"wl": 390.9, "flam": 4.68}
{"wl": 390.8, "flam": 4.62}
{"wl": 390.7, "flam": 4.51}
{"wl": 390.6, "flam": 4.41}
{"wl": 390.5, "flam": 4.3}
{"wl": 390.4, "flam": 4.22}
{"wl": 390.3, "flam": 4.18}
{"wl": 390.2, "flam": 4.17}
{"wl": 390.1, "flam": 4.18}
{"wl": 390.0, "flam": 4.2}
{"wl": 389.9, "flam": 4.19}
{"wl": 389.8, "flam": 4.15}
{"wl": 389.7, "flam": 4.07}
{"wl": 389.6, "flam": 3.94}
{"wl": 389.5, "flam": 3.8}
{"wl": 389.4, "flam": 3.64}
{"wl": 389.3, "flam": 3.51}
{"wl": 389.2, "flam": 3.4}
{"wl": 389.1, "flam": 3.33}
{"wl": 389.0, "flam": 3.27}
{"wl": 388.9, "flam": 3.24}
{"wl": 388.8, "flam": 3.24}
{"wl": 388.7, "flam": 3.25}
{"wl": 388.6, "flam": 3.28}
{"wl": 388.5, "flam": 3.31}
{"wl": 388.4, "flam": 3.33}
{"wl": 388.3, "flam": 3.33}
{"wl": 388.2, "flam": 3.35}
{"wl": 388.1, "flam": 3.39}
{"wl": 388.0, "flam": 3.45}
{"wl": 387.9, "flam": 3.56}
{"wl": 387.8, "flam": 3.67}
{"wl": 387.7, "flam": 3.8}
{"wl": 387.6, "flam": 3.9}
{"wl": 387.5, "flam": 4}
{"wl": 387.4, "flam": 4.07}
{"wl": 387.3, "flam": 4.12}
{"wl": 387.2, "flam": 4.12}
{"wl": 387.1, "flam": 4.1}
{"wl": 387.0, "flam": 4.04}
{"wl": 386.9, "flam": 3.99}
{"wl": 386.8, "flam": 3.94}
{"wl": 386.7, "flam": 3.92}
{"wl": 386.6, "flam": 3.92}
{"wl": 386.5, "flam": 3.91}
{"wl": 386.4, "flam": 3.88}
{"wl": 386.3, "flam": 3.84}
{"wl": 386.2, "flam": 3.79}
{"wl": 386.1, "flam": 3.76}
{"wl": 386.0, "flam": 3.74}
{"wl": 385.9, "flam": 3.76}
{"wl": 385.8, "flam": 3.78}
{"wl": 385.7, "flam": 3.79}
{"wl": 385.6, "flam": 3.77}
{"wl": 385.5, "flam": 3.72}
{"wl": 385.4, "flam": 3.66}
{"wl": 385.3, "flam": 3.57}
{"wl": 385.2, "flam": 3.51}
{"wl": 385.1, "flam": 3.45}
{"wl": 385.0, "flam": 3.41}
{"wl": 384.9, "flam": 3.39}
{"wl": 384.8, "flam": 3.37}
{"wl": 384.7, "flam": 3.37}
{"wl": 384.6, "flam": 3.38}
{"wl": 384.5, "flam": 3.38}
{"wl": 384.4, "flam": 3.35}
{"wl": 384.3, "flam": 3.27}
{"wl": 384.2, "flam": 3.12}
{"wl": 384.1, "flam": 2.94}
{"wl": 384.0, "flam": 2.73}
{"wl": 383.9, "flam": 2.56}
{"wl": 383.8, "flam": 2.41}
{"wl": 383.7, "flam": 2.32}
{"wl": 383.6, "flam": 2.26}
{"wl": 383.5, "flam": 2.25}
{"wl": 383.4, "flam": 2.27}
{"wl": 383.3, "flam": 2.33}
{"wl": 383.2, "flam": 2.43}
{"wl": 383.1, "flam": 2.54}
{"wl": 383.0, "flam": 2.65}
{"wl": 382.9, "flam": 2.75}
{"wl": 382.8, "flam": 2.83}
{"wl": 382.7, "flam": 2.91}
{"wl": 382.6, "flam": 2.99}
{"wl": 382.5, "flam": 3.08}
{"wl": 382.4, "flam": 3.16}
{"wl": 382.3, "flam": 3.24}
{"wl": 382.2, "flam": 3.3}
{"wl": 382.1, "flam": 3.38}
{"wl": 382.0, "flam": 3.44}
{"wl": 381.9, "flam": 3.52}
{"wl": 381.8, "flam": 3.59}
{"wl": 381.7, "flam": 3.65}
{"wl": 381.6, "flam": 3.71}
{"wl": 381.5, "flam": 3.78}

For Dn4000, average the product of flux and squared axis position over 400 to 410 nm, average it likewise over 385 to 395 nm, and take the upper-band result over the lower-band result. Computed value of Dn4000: 1.6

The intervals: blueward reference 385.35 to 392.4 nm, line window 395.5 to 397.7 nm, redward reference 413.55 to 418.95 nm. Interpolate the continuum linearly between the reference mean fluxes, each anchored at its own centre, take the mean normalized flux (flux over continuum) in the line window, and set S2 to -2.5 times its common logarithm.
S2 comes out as 0.34 mag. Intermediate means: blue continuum 3.98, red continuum 5.59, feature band 3.24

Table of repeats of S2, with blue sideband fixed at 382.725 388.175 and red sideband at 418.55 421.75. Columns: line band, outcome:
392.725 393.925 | 0.36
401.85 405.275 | -0.22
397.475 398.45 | -0.04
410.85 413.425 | -0.05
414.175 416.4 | 0.02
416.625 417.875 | 0.09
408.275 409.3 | -0.12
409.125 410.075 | 0.00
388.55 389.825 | 0.04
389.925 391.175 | -0.17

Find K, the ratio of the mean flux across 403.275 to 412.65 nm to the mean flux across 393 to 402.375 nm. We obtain 1.24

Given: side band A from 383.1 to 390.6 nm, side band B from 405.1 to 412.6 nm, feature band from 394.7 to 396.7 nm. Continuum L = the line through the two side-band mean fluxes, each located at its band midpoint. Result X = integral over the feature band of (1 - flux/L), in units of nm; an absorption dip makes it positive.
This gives 0.21 nm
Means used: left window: 3.53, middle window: 3.84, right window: 5.45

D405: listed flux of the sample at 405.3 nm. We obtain 5.71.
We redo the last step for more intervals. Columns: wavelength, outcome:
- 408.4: 5.72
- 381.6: 3.71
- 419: 6.1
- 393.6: 2.7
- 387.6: 3.9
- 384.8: 3.37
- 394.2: 3.61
